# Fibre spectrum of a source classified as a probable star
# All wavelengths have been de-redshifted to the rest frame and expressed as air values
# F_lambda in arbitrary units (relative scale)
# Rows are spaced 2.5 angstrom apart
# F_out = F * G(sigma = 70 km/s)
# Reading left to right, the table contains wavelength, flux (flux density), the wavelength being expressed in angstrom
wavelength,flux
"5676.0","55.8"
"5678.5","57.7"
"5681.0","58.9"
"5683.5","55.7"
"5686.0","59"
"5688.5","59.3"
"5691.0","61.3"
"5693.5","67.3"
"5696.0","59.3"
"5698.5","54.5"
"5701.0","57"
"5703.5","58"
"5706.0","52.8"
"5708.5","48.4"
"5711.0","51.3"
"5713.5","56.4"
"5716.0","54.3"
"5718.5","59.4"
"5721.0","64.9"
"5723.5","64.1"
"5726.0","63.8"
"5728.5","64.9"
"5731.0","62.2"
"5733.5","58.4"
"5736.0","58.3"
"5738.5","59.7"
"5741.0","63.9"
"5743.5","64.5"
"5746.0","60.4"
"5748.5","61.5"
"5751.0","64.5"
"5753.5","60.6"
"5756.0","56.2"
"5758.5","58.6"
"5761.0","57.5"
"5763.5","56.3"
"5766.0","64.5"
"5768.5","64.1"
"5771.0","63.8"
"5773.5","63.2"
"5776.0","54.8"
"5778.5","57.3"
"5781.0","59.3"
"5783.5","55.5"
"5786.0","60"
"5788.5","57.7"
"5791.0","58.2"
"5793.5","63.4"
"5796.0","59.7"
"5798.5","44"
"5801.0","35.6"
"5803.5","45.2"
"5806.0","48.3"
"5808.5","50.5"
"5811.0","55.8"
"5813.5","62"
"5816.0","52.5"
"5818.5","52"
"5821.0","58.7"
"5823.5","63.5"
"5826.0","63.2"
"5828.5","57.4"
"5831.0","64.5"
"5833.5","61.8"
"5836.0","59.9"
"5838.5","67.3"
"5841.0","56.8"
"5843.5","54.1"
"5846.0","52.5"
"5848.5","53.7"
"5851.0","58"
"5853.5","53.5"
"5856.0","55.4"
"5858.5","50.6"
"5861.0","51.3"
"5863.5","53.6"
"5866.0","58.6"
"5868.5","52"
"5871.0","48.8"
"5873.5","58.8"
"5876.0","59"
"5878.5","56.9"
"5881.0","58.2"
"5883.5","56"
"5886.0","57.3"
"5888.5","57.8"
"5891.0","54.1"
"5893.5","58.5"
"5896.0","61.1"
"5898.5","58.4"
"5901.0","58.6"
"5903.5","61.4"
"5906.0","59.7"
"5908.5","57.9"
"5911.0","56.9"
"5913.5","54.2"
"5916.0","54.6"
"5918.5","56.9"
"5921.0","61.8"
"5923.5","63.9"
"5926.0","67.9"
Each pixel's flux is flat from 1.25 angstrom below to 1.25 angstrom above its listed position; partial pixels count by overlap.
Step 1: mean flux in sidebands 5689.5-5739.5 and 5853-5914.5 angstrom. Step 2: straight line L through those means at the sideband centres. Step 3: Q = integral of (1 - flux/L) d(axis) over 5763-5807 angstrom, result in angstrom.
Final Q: 1.2 angstrom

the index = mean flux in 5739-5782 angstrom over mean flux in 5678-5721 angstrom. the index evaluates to 1.1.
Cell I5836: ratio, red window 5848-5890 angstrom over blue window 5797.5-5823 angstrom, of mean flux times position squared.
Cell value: 1.1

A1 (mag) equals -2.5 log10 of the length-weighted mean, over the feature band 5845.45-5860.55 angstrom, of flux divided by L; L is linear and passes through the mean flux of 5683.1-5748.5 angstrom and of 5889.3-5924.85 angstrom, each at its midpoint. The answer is 0.09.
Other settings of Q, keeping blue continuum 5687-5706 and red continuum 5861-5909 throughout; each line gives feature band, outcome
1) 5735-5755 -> -1.1 angstrom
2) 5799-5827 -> 2.3 angstrom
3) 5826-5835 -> -0.6 angstrom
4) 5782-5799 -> 0.2 angstrom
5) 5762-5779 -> -0.7 angstrom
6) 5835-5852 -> 0.0 angstrom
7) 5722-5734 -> -0.9 angstrom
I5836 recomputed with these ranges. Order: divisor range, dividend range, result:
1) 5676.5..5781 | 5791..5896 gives 0.98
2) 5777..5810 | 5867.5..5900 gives 1.09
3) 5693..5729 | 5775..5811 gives 0.95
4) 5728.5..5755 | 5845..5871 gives 0.91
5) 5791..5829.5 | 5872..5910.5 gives 1.10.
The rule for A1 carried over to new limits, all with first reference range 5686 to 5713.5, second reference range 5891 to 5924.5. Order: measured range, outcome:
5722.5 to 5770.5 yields -0.07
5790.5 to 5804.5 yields 0.14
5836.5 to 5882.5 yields 0.05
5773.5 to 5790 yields -0.01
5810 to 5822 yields 0.03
